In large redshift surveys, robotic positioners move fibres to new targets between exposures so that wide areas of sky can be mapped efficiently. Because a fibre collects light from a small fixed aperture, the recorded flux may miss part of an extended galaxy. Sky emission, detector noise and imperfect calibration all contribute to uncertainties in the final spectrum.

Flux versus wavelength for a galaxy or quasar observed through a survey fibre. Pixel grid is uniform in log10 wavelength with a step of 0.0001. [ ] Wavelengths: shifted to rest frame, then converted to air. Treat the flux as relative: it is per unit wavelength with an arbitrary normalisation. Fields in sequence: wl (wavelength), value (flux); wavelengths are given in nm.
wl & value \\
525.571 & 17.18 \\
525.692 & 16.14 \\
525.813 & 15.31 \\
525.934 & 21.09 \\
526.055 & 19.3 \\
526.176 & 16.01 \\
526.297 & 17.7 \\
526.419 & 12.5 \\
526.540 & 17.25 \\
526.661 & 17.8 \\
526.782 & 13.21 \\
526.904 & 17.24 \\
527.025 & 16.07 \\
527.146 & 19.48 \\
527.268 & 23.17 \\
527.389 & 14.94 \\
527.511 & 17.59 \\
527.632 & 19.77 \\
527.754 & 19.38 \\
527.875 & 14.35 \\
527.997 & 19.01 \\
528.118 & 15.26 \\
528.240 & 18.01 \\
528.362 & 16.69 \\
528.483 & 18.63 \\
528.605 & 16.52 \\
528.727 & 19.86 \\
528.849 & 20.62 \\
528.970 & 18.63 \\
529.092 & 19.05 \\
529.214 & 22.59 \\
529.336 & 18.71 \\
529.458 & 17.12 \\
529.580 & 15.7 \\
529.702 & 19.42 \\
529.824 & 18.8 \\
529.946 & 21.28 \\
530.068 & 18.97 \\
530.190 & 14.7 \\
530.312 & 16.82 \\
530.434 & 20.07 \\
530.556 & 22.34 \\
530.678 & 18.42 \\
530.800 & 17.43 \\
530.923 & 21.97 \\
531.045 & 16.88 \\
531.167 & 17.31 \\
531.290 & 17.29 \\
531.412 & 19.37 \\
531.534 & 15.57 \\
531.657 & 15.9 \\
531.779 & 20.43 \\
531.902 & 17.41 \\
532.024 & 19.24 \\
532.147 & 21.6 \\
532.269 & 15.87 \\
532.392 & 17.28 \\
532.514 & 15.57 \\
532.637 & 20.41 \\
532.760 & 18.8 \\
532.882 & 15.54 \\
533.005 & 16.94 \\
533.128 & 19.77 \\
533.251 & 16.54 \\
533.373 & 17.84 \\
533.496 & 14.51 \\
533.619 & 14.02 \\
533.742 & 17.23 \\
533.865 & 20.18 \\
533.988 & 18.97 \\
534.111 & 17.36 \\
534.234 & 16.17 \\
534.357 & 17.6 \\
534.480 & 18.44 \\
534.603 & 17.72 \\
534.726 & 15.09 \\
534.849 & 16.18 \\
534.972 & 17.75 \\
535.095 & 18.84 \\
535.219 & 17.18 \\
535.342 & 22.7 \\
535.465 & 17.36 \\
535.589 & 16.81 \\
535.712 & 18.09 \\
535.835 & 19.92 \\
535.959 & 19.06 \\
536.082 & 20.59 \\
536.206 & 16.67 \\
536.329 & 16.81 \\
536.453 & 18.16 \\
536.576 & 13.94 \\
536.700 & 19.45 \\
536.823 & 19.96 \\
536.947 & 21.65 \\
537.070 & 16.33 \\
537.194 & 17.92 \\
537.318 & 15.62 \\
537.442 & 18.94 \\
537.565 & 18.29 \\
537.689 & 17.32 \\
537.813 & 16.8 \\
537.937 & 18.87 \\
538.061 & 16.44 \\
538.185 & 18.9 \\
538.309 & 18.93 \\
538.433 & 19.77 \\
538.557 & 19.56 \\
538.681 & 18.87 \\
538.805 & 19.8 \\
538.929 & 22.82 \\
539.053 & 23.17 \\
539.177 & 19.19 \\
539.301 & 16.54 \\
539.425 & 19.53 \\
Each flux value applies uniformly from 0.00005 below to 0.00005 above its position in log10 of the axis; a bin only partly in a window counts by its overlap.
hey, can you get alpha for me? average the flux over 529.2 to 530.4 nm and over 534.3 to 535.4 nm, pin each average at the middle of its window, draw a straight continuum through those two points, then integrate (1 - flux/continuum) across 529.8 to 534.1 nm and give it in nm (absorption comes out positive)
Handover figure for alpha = 0.03 nm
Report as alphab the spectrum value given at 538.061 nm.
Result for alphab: 16.44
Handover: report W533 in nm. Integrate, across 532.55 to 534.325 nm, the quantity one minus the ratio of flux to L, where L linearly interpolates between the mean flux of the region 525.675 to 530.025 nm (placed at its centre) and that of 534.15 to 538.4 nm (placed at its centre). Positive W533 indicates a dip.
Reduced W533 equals 0.05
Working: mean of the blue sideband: 17.9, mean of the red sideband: 18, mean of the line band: 17.4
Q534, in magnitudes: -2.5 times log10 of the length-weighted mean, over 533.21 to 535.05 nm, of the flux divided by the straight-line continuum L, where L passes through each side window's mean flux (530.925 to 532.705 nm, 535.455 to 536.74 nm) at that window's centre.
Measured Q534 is 0.05 mag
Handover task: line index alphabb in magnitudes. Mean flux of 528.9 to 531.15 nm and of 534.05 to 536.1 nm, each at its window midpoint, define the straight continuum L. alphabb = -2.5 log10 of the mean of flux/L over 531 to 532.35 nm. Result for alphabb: 0.039 mag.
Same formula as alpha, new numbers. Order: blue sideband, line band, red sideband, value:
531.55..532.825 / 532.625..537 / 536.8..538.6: 0.086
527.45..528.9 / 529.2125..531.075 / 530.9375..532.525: -0.087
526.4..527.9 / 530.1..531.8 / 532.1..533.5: -0.058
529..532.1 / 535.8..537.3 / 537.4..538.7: 0.013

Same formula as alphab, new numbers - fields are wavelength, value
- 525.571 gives 17.18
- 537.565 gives 18.29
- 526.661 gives 17.8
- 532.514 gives 15.57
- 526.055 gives 19.3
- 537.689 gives 17.32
